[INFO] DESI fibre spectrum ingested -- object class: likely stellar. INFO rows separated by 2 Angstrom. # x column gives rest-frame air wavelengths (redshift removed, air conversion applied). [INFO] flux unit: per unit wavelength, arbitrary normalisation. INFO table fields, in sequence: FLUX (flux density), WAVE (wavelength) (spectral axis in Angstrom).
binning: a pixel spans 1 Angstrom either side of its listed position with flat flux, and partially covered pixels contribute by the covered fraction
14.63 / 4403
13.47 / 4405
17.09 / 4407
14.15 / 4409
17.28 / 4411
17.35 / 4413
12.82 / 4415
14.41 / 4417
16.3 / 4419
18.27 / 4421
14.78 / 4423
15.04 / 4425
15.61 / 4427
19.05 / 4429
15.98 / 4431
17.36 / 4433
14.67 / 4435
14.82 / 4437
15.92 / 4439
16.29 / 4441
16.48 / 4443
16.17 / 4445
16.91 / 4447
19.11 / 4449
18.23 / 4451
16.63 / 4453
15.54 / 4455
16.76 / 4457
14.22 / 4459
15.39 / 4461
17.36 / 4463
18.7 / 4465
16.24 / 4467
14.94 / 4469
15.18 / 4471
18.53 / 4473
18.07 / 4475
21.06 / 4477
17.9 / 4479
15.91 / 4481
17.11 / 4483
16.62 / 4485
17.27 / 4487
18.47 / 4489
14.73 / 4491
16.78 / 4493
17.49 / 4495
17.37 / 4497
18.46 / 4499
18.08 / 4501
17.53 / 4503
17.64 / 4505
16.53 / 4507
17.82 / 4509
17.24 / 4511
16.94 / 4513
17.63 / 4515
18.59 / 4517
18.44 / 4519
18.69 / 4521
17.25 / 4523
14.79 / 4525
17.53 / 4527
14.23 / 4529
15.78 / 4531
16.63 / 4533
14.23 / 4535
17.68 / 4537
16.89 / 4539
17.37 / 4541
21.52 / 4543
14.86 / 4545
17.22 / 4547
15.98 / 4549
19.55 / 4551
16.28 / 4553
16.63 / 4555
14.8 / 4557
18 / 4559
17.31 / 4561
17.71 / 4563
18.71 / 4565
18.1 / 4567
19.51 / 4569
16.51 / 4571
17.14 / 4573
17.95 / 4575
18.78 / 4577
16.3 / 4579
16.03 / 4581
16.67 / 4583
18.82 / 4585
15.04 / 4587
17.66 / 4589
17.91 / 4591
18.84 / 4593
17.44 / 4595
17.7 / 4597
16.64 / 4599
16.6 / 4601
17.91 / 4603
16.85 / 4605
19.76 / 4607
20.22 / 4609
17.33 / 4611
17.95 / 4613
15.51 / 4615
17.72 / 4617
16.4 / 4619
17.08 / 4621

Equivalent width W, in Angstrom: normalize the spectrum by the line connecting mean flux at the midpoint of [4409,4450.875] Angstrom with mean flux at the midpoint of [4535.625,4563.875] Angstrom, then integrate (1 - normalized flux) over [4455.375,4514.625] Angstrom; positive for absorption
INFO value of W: -1.5 Angstrom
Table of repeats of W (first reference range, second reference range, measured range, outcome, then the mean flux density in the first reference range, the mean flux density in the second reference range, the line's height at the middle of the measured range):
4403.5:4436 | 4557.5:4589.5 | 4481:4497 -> -0.31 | 15.8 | 17.5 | 16.6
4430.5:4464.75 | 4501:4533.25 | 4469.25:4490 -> -0.97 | 16.4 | 17.1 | 16.7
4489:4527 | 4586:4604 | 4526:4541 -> 0.98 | 17.4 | 17.3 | 17.3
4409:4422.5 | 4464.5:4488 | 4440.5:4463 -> 0.18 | 15.9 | 17.3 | 16.7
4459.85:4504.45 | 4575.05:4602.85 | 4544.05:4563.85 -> 0.51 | 17.2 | 17.3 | 17.3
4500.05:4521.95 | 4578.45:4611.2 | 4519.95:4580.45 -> 1.77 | 17.7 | 17.5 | 17.6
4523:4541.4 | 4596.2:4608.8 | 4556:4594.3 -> -0.77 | 16.1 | 17.7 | 17.1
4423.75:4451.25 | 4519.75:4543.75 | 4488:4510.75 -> -0.85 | 16.5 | 16.9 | 16.7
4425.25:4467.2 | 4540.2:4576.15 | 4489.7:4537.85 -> 0.30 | 16.5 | 17.5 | 17.1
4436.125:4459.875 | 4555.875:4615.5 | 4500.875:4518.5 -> -0.65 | 16.4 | 17.5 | 16.9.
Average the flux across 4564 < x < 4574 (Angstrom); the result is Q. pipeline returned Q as 18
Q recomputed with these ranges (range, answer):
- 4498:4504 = 18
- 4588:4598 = 17.9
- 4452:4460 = 15.8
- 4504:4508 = 17.1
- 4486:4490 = 17.9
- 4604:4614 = 18.4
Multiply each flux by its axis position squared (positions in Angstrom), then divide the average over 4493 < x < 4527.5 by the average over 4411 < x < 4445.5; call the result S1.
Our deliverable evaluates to 1.14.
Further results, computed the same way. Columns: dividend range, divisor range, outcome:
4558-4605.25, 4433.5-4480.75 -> 1.11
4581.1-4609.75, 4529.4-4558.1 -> 1.08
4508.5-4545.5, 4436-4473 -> 1.07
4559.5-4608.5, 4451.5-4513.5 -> 1.08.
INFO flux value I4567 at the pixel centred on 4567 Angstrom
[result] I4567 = 18.1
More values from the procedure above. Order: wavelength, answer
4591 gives 17.91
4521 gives 18.69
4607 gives 19.76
